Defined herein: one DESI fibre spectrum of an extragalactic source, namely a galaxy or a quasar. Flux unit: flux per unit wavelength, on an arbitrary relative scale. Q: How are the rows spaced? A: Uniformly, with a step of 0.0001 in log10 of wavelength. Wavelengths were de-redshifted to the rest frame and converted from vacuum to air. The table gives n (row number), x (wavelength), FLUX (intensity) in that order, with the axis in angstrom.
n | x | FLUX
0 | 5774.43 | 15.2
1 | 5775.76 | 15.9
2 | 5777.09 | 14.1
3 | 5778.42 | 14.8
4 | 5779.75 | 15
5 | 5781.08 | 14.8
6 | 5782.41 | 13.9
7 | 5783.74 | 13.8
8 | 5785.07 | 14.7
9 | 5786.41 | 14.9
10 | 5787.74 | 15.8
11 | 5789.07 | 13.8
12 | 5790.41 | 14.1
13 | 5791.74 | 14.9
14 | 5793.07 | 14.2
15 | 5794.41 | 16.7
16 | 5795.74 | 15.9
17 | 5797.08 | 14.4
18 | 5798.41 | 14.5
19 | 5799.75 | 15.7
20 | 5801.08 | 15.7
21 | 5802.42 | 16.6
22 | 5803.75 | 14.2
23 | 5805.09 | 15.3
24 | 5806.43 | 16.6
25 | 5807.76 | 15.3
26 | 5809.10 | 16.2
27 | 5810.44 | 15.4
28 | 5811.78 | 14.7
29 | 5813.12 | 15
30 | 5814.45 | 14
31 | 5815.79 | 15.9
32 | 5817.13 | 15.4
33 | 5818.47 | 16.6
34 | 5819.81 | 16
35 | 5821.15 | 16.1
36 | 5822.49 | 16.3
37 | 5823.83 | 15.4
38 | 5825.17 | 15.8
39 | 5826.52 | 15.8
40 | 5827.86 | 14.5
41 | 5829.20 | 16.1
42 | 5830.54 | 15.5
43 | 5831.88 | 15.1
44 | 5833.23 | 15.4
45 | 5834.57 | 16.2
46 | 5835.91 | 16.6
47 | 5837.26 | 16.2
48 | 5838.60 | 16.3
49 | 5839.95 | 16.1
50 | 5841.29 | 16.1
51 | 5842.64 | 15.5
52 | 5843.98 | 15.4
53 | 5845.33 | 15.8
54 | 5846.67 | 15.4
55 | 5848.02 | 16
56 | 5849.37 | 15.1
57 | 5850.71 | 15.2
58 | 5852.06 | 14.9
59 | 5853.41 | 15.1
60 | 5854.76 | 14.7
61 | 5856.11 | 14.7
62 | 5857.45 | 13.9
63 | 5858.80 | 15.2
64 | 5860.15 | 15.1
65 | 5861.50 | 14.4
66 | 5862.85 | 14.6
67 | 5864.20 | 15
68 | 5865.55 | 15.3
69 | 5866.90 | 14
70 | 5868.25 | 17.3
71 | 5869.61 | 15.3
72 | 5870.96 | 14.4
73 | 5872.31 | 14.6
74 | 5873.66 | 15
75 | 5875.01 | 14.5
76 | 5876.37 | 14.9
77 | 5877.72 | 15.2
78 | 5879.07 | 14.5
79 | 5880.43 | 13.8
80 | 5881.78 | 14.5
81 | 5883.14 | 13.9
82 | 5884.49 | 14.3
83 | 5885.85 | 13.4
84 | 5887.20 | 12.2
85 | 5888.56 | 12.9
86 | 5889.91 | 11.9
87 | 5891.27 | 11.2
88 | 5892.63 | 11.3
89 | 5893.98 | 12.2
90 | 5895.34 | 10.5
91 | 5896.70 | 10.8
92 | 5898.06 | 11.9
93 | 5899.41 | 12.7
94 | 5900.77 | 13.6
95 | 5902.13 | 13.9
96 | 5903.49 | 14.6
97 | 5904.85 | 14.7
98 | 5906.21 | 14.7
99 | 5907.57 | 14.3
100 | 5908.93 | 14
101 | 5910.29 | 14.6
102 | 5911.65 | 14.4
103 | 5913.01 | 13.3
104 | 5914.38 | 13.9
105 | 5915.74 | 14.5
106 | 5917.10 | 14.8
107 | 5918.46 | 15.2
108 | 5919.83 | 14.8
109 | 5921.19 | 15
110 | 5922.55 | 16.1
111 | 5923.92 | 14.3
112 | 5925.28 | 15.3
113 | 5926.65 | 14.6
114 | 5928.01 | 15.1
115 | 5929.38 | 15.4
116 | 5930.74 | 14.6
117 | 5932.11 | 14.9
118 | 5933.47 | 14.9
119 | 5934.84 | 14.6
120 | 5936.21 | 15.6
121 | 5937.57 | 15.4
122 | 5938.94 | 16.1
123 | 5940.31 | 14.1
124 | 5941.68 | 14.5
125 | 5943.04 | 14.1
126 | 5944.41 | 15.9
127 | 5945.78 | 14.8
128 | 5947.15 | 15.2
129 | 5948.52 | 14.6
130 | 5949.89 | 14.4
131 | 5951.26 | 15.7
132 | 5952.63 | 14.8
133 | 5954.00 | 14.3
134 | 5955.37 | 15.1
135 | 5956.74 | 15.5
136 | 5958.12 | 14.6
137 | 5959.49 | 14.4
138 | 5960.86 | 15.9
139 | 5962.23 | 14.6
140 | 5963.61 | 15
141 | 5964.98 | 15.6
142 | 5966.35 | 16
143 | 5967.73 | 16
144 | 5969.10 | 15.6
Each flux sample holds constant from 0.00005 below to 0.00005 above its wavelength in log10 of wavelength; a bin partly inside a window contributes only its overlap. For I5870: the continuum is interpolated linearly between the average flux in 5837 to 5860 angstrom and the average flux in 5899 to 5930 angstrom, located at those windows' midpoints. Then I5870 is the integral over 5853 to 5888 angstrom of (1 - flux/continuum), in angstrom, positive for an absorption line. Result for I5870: 1.1 angstrom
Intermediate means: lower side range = 15.4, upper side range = 14.5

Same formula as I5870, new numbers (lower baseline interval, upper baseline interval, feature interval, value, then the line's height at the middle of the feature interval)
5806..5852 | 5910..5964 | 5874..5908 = 4.3 angstrom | 15.2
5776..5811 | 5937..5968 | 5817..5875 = -1.4 angstrom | 15.1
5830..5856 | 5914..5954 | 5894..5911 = 2.1 angstrom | 15.2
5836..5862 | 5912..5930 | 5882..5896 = 2.4 angstrom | 15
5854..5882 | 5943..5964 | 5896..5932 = 1.5 angstrom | 14.9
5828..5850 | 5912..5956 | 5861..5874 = 0.4 angstrom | 15.5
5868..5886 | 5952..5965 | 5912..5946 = -0.1 angstrom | 14.8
